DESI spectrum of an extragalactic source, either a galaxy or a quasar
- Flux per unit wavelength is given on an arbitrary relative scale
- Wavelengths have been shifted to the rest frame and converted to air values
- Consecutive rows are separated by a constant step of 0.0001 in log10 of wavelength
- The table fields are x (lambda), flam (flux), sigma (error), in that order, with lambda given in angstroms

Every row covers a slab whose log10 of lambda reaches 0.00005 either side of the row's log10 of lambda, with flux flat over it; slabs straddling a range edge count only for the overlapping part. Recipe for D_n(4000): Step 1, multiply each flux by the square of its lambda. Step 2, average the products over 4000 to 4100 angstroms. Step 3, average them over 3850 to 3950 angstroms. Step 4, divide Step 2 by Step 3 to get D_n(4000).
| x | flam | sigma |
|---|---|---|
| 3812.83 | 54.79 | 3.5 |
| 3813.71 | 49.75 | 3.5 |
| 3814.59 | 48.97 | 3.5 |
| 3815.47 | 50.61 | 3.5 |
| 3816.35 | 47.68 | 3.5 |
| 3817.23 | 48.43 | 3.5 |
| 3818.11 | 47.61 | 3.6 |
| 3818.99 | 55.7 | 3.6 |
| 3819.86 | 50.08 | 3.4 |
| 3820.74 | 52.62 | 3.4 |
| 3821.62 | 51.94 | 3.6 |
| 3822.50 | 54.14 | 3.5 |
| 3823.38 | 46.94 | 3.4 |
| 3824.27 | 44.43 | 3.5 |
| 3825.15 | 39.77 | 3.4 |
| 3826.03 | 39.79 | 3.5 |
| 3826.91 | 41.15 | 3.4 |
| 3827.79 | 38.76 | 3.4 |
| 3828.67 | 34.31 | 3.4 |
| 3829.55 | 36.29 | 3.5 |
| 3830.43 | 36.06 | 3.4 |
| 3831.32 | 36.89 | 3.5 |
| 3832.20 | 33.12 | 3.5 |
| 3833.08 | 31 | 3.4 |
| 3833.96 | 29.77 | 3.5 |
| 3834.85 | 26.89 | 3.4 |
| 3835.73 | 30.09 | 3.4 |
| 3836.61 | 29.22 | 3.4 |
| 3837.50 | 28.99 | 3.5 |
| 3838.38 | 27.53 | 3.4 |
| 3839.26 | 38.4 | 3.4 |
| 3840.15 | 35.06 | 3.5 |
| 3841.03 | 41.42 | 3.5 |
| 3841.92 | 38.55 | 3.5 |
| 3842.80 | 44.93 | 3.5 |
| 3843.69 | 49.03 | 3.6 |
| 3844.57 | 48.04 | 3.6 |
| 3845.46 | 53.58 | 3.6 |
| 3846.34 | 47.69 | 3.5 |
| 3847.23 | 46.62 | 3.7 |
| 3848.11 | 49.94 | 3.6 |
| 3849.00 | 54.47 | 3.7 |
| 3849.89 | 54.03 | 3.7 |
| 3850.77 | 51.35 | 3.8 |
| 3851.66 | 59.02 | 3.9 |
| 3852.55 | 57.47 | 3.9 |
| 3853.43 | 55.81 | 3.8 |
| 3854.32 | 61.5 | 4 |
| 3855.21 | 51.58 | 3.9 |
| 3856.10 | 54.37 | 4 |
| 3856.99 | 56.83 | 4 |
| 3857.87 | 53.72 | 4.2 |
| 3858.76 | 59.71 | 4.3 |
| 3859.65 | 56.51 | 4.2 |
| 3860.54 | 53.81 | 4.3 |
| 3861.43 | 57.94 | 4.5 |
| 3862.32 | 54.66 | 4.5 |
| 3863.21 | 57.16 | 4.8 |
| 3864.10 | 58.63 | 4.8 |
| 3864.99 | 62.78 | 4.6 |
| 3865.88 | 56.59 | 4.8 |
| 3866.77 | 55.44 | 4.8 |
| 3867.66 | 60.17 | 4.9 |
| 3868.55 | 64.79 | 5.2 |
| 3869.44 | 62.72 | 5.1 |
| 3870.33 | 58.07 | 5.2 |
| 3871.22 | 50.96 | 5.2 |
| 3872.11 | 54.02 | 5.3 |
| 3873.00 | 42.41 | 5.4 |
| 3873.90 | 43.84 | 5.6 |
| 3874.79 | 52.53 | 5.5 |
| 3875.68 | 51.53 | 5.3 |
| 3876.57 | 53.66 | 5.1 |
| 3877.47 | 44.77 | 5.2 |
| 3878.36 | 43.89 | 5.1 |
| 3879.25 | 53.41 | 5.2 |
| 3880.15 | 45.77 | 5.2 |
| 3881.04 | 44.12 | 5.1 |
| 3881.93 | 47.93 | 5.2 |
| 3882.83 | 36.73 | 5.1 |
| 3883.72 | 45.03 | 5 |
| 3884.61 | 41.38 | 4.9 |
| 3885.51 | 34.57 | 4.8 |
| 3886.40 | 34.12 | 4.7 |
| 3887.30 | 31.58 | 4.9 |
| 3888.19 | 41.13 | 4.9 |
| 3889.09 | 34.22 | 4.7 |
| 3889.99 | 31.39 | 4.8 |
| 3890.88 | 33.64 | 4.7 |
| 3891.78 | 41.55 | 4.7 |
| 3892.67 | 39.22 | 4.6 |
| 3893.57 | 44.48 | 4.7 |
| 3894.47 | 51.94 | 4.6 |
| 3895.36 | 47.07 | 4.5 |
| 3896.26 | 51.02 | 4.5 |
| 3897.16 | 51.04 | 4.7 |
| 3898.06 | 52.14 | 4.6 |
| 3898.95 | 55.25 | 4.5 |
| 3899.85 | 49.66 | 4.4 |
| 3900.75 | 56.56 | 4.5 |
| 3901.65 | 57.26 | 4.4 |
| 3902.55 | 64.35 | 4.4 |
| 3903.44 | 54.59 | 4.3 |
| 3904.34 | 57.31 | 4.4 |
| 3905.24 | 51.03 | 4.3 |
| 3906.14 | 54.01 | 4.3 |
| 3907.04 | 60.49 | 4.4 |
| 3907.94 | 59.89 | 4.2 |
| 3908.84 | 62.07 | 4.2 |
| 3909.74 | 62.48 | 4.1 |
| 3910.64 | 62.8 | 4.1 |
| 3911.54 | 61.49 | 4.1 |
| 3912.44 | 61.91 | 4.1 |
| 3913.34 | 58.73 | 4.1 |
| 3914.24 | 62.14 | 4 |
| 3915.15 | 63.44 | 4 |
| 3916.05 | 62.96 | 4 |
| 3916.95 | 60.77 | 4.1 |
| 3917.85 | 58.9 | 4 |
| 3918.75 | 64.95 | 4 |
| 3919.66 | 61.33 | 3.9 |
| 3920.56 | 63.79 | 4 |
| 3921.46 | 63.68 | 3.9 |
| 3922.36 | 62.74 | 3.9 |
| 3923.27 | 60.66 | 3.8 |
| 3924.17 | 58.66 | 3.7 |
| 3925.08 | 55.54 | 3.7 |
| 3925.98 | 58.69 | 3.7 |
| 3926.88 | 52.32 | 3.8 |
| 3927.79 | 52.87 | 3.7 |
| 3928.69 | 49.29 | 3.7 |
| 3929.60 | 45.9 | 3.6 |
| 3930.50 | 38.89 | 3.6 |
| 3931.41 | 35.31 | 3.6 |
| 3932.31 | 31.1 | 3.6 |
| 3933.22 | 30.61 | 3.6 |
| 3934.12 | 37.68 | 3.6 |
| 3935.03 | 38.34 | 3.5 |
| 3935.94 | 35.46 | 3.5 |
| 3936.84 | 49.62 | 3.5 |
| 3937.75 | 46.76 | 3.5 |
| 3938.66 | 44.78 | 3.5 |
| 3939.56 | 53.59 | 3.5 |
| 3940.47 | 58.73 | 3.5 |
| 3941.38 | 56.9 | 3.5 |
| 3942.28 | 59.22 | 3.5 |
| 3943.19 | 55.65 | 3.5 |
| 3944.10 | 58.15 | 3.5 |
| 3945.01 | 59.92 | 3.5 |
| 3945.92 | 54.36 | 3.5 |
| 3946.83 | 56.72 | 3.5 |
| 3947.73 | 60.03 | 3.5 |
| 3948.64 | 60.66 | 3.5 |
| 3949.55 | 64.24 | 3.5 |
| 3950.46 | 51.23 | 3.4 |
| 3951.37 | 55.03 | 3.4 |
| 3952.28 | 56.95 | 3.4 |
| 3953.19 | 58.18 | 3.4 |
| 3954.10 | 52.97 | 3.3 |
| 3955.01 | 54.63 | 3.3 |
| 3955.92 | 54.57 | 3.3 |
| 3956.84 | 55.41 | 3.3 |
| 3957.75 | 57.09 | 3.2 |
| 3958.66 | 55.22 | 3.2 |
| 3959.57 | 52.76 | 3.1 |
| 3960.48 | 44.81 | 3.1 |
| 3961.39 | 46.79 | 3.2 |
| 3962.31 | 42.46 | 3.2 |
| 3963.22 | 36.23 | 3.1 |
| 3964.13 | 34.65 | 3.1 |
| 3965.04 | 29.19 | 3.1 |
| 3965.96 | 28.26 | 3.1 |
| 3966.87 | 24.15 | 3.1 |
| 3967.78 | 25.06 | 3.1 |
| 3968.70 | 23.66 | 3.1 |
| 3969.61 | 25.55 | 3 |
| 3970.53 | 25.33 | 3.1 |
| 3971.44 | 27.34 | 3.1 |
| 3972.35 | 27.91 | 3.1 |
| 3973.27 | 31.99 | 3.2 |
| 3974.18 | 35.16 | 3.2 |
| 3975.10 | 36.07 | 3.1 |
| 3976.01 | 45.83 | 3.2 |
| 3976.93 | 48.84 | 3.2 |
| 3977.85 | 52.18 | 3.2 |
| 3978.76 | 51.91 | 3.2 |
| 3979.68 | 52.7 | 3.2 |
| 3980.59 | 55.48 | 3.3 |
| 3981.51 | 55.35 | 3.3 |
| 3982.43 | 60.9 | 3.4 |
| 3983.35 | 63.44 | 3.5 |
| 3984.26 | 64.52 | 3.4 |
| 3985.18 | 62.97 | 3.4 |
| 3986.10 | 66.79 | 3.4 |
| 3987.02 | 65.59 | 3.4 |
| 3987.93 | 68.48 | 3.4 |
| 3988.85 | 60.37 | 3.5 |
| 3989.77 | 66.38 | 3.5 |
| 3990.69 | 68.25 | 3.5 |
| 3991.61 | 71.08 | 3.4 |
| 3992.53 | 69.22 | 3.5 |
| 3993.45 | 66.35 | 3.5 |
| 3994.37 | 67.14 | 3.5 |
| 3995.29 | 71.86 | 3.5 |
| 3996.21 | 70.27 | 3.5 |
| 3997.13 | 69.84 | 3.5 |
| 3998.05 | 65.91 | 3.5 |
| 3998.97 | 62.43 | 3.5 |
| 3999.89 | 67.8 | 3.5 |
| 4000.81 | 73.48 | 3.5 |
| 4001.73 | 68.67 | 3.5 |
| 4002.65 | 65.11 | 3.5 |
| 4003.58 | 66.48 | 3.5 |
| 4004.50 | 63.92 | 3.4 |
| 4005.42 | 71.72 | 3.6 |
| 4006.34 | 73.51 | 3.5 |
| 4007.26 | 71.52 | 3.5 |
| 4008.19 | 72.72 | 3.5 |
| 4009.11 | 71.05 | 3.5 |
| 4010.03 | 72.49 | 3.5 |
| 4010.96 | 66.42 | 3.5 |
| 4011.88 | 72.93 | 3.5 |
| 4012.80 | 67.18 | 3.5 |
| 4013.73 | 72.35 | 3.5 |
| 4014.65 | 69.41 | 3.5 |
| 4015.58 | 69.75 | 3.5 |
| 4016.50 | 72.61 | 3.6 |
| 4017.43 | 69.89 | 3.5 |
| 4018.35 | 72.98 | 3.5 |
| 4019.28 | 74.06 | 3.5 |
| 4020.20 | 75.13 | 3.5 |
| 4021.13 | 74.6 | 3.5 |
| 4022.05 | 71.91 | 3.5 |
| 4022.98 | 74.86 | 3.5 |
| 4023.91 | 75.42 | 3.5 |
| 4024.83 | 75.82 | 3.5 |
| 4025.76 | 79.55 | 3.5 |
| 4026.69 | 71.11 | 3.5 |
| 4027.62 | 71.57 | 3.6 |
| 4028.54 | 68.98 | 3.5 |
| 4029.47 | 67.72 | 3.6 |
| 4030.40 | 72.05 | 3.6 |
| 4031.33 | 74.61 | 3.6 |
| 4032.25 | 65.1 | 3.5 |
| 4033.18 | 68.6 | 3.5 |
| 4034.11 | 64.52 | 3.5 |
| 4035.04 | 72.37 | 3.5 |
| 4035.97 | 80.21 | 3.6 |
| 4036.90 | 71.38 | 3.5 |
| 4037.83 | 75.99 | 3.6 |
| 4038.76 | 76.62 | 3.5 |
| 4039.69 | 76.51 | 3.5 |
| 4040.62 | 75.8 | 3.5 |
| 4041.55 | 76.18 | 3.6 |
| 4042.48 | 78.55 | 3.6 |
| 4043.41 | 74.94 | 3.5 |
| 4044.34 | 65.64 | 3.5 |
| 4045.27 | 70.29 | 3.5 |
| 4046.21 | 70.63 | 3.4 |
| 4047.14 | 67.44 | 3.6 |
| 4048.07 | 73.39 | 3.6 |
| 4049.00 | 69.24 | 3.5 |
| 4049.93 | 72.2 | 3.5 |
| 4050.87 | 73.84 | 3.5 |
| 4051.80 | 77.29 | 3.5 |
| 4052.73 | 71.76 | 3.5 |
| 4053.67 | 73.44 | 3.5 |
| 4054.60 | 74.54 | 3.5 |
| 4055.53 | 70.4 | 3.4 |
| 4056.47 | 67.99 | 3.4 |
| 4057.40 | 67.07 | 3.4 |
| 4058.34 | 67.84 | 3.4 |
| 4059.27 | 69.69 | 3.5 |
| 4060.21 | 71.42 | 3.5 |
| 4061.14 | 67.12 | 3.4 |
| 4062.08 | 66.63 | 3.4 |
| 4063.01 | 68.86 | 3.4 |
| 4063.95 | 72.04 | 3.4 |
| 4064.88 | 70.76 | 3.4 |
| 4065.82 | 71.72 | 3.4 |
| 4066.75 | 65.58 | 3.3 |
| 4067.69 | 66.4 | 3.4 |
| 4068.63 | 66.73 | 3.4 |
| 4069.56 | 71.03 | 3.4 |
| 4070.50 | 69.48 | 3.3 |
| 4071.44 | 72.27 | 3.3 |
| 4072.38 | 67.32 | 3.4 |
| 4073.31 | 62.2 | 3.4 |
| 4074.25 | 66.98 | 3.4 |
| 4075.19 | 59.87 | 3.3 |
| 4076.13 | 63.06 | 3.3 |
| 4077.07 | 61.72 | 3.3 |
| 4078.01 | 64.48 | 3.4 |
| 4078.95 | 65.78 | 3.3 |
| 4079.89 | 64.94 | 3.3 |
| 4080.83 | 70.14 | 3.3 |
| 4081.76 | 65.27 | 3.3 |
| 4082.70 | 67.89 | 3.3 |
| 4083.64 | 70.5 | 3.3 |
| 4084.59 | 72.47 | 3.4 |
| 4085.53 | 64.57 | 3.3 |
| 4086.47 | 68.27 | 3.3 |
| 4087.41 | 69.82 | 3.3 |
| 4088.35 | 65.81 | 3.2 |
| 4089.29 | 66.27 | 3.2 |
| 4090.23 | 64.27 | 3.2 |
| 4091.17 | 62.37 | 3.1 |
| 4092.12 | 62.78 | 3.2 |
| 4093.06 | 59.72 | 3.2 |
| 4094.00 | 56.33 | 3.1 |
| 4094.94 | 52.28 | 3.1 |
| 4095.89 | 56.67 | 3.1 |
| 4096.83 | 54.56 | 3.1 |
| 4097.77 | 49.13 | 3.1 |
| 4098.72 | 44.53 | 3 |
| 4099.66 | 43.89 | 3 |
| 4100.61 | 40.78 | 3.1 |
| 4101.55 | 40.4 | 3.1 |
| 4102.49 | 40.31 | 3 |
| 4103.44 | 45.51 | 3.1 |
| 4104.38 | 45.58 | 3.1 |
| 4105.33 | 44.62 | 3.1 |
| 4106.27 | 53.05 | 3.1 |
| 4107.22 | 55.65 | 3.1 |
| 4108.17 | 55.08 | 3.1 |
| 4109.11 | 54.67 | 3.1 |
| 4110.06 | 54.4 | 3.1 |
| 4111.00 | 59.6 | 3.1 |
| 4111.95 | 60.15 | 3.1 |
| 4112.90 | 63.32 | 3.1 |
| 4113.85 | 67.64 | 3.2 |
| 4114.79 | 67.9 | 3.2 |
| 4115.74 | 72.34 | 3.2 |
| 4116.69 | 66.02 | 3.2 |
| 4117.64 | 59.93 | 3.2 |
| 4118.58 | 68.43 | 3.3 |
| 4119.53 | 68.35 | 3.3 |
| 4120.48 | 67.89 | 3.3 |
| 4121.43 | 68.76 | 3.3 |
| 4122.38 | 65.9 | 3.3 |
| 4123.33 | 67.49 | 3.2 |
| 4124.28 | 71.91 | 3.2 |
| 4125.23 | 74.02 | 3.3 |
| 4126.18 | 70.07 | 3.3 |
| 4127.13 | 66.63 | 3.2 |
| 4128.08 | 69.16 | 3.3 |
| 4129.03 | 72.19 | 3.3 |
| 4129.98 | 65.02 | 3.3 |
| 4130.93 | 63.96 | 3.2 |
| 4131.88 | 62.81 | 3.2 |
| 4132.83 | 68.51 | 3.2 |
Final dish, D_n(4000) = 1.41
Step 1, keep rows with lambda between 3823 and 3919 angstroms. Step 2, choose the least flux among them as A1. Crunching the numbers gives 26.89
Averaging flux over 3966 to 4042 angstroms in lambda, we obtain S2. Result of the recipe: 63.4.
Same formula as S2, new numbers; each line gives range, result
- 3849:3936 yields 52.1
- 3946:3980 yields 44.4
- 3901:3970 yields 51.8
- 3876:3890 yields 41.9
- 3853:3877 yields 55.6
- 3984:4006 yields 67.3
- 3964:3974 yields 27.5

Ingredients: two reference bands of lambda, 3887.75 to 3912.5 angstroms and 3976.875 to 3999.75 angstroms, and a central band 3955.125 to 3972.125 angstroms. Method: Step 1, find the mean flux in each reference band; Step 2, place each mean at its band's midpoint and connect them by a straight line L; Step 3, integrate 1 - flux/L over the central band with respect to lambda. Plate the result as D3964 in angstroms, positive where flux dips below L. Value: 6.1 angstroms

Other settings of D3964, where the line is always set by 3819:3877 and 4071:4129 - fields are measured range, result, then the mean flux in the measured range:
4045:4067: -4.3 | 70.5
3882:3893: 2.8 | 37.4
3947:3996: 3.3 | 50.9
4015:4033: -4.7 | 72.4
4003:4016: -3.1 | 70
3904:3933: -2.7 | 56.5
